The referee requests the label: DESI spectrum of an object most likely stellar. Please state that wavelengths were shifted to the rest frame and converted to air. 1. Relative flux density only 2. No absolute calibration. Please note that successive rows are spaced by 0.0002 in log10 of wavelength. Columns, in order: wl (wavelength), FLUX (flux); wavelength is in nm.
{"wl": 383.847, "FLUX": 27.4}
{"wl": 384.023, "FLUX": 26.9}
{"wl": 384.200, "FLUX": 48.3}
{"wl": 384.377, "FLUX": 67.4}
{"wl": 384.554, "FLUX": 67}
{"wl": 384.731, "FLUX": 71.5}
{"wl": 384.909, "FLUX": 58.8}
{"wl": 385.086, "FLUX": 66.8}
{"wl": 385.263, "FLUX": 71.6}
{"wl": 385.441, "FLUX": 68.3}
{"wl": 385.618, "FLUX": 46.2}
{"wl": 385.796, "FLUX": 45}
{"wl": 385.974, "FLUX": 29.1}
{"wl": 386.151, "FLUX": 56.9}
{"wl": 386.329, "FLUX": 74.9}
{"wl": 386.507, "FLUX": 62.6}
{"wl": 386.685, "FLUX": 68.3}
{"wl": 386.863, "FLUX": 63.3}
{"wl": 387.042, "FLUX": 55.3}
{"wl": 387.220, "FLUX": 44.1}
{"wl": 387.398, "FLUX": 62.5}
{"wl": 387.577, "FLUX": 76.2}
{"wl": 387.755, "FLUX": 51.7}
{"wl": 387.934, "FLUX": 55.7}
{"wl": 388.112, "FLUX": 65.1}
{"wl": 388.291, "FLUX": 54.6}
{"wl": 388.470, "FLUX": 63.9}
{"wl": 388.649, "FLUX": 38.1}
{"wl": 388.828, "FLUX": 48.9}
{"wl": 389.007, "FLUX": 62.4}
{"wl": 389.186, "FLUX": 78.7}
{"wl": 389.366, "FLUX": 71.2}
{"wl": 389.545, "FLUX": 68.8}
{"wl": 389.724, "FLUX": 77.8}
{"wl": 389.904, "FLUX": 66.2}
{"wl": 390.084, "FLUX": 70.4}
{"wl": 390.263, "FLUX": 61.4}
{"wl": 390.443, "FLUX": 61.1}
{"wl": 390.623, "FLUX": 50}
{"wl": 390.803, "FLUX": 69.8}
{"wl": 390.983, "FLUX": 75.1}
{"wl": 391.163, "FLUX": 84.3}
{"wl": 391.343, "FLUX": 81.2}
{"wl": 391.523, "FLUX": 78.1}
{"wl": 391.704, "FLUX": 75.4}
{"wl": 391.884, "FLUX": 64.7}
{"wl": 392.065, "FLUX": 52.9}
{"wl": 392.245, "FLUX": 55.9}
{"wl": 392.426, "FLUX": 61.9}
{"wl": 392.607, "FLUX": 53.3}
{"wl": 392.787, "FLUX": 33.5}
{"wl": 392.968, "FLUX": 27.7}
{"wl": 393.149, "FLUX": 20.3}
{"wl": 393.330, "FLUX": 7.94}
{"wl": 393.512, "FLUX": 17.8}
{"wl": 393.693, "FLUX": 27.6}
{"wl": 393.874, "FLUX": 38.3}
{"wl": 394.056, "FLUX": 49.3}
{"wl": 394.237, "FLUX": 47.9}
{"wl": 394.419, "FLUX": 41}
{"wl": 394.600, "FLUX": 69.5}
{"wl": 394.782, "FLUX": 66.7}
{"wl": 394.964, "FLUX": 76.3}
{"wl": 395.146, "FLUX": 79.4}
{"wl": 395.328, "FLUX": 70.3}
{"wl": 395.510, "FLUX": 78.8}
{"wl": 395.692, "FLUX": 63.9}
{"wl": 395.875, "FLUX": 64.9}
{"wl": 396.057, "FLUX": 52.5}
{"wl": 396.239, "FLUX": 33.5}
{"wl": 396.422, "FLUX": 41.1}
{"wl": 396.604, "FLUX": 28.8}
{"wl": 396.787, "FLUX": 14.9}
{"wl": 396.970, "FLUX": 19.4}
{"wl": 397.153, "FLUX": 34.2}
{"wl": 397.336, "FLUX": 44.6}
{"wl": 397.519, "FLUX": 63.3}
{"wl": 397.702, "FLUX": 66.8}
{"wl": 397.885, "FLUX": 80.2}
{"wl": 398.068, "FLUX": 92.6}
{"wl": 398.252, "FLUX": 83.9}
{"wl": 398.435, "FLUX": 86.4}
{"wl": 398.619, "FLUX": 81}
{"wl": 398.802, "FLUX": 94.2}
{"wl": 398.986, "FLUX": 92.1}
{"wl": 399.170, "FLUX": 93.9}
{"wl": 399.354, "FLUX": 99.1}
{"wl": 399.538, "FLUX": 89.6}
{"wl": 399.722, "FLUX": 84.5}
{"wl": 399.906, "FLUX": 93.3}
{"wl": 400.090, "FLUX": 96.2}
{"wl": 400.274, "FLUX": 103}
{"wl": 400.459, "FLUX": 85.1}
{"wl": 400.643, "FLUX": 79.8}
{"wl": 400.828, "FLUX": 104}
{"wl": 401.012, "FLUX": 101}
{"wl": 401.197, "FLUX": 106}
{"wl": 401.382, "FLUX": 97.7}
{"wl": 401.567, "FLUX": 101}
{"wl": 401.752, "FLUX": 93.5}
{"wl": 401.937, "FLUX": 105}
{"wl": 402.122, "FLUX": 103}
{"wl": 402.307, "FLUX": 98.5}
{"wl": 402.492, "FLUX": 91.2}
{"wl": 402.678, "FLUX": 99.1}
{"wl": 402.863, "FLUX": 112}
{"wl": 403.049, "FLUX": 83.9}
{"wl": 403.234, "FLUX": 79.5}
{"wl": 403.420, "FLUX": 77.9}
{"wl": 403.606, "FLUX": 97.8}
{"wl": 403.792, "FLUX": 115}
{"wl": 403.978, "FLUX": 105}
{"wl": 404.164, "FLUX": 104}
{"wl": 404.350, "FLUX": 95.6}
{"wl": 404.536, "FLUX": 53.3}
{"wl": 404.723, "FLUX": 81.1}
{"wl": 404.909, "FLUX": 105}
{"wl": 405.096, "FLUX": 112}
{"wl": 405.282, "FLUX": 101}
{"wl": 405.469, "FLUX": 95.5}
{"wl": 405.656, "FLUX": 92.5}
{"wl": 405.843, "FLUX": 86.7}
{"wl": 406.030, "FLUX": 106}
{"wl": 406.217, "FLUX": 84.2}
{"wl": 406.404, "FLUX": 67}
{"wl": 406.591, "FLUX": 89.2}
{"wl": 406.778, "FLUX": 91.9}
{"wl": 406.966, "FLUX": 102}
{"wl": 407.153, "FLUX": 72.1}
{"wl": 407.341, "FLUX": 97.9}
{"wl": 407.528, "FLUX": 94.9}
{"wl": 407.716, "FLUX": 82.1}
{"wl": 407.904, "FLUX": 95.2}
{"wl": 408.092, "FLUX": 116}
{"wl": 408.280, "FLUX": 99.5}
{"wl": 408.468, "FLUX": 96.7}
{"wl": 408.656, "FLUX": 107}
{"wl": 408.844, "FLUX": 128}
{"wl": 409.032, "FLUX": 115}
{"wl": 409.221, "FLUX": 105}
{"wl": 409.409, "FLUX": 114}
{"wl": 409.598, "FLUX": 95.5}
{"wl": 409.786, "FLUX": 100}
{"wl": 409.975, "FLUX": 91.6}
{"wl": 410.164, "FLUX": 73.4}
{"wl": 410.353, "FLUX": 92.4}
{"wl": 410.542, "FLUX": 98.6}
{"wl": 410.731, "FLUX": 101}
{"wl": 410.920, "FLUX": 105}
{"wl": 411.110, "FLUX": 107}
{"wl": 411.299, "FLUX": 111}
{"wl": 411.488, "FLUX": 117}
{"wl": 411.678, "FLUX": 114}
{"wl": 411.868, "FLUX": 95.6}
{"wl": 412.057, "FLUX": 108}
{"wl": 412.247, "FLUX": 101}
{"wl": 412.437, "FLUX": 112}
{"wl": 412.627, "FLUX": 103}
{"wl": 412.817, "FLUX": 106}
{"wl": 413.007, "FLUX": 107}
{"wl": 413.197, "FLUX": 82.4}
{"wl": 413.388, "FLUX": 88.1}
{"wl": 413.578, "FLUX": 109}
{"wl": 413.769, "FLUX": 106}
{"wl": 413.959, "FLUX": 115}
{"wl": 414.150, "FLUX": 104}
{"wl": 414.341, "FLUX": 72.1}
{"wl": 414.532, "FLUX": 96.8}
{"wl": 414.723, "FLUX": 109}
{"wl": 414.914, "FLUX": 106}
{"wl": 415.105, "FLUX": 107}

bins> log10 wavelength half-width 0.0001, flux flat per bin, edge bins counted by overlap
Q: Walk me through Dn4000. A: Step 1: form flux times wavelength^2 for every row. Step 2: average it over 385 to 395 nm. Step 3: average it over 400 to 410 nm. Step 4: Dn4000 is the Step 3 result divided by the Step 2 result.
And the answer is 1.82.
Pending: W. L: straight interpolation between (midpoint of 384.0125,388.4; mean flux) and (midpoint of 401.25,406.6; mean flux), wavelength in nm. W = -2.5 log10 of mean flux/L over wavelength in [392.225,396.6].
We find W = 0.48 mag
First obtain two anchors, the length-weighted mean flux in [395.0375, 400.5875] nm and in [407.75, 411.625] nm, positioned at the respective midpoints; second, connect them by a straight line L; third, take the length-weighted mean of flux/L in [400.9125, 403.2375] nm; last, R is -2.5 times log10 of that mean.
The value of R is -0.20 mag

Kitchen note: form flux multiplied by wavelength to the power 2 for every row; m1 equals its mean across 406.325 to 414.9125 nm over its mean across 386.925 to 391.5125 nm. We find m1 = 1.7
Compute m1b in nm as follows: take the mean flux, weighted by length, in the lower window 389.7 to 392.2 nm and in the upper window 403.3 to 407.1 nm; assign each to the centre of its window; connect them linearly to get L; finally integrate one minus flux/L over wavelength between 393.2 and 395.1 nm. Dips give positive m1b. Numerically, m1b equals 0.76 nm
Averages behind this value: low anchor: 68.7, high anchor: 92.8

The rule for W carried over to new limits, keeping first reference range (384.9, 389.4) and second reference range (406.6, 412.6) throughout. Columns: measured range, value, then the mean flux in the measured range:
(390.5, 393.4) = 0.20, 56.1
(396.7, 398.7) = 0.29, 60.7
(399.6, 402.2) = -0.14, 96.5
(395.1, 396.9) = 0.41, 51.7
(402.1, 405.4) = -0.06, 95.1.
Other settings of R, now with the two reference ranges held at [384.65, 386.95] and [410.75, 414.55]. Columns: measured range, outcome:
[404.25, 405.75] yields -0.01 mag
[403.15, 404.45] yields -0.09 mag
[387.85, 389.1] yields 0.16 mag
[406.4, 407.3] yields 0.08 mag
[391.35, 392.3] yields 0.04 mag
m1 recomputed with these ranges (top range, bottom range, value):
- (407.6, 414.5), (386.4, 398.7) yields 1.93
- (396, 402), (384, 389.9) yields 1.37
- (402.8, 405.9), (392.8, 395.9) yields 2.00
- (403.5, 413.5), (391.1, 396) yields 1.93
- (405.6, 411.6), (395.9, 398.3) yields 2.06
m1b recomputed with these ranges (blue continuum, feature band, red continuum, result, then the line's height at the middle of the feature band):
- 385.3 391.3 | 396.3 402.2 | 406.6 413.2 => 0.19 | 81.8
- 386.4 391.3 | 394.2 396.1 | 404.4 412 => 0.23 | 74.5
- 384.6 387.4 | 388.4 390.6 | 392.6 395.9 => -0.36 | 54.7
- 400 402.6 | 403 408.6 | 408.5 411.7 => 0.45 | 101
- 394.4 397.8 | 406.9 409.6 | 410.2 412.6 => -0.22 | 93.9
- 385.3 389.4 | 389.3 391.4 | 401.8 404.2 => -0.12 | 65.9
